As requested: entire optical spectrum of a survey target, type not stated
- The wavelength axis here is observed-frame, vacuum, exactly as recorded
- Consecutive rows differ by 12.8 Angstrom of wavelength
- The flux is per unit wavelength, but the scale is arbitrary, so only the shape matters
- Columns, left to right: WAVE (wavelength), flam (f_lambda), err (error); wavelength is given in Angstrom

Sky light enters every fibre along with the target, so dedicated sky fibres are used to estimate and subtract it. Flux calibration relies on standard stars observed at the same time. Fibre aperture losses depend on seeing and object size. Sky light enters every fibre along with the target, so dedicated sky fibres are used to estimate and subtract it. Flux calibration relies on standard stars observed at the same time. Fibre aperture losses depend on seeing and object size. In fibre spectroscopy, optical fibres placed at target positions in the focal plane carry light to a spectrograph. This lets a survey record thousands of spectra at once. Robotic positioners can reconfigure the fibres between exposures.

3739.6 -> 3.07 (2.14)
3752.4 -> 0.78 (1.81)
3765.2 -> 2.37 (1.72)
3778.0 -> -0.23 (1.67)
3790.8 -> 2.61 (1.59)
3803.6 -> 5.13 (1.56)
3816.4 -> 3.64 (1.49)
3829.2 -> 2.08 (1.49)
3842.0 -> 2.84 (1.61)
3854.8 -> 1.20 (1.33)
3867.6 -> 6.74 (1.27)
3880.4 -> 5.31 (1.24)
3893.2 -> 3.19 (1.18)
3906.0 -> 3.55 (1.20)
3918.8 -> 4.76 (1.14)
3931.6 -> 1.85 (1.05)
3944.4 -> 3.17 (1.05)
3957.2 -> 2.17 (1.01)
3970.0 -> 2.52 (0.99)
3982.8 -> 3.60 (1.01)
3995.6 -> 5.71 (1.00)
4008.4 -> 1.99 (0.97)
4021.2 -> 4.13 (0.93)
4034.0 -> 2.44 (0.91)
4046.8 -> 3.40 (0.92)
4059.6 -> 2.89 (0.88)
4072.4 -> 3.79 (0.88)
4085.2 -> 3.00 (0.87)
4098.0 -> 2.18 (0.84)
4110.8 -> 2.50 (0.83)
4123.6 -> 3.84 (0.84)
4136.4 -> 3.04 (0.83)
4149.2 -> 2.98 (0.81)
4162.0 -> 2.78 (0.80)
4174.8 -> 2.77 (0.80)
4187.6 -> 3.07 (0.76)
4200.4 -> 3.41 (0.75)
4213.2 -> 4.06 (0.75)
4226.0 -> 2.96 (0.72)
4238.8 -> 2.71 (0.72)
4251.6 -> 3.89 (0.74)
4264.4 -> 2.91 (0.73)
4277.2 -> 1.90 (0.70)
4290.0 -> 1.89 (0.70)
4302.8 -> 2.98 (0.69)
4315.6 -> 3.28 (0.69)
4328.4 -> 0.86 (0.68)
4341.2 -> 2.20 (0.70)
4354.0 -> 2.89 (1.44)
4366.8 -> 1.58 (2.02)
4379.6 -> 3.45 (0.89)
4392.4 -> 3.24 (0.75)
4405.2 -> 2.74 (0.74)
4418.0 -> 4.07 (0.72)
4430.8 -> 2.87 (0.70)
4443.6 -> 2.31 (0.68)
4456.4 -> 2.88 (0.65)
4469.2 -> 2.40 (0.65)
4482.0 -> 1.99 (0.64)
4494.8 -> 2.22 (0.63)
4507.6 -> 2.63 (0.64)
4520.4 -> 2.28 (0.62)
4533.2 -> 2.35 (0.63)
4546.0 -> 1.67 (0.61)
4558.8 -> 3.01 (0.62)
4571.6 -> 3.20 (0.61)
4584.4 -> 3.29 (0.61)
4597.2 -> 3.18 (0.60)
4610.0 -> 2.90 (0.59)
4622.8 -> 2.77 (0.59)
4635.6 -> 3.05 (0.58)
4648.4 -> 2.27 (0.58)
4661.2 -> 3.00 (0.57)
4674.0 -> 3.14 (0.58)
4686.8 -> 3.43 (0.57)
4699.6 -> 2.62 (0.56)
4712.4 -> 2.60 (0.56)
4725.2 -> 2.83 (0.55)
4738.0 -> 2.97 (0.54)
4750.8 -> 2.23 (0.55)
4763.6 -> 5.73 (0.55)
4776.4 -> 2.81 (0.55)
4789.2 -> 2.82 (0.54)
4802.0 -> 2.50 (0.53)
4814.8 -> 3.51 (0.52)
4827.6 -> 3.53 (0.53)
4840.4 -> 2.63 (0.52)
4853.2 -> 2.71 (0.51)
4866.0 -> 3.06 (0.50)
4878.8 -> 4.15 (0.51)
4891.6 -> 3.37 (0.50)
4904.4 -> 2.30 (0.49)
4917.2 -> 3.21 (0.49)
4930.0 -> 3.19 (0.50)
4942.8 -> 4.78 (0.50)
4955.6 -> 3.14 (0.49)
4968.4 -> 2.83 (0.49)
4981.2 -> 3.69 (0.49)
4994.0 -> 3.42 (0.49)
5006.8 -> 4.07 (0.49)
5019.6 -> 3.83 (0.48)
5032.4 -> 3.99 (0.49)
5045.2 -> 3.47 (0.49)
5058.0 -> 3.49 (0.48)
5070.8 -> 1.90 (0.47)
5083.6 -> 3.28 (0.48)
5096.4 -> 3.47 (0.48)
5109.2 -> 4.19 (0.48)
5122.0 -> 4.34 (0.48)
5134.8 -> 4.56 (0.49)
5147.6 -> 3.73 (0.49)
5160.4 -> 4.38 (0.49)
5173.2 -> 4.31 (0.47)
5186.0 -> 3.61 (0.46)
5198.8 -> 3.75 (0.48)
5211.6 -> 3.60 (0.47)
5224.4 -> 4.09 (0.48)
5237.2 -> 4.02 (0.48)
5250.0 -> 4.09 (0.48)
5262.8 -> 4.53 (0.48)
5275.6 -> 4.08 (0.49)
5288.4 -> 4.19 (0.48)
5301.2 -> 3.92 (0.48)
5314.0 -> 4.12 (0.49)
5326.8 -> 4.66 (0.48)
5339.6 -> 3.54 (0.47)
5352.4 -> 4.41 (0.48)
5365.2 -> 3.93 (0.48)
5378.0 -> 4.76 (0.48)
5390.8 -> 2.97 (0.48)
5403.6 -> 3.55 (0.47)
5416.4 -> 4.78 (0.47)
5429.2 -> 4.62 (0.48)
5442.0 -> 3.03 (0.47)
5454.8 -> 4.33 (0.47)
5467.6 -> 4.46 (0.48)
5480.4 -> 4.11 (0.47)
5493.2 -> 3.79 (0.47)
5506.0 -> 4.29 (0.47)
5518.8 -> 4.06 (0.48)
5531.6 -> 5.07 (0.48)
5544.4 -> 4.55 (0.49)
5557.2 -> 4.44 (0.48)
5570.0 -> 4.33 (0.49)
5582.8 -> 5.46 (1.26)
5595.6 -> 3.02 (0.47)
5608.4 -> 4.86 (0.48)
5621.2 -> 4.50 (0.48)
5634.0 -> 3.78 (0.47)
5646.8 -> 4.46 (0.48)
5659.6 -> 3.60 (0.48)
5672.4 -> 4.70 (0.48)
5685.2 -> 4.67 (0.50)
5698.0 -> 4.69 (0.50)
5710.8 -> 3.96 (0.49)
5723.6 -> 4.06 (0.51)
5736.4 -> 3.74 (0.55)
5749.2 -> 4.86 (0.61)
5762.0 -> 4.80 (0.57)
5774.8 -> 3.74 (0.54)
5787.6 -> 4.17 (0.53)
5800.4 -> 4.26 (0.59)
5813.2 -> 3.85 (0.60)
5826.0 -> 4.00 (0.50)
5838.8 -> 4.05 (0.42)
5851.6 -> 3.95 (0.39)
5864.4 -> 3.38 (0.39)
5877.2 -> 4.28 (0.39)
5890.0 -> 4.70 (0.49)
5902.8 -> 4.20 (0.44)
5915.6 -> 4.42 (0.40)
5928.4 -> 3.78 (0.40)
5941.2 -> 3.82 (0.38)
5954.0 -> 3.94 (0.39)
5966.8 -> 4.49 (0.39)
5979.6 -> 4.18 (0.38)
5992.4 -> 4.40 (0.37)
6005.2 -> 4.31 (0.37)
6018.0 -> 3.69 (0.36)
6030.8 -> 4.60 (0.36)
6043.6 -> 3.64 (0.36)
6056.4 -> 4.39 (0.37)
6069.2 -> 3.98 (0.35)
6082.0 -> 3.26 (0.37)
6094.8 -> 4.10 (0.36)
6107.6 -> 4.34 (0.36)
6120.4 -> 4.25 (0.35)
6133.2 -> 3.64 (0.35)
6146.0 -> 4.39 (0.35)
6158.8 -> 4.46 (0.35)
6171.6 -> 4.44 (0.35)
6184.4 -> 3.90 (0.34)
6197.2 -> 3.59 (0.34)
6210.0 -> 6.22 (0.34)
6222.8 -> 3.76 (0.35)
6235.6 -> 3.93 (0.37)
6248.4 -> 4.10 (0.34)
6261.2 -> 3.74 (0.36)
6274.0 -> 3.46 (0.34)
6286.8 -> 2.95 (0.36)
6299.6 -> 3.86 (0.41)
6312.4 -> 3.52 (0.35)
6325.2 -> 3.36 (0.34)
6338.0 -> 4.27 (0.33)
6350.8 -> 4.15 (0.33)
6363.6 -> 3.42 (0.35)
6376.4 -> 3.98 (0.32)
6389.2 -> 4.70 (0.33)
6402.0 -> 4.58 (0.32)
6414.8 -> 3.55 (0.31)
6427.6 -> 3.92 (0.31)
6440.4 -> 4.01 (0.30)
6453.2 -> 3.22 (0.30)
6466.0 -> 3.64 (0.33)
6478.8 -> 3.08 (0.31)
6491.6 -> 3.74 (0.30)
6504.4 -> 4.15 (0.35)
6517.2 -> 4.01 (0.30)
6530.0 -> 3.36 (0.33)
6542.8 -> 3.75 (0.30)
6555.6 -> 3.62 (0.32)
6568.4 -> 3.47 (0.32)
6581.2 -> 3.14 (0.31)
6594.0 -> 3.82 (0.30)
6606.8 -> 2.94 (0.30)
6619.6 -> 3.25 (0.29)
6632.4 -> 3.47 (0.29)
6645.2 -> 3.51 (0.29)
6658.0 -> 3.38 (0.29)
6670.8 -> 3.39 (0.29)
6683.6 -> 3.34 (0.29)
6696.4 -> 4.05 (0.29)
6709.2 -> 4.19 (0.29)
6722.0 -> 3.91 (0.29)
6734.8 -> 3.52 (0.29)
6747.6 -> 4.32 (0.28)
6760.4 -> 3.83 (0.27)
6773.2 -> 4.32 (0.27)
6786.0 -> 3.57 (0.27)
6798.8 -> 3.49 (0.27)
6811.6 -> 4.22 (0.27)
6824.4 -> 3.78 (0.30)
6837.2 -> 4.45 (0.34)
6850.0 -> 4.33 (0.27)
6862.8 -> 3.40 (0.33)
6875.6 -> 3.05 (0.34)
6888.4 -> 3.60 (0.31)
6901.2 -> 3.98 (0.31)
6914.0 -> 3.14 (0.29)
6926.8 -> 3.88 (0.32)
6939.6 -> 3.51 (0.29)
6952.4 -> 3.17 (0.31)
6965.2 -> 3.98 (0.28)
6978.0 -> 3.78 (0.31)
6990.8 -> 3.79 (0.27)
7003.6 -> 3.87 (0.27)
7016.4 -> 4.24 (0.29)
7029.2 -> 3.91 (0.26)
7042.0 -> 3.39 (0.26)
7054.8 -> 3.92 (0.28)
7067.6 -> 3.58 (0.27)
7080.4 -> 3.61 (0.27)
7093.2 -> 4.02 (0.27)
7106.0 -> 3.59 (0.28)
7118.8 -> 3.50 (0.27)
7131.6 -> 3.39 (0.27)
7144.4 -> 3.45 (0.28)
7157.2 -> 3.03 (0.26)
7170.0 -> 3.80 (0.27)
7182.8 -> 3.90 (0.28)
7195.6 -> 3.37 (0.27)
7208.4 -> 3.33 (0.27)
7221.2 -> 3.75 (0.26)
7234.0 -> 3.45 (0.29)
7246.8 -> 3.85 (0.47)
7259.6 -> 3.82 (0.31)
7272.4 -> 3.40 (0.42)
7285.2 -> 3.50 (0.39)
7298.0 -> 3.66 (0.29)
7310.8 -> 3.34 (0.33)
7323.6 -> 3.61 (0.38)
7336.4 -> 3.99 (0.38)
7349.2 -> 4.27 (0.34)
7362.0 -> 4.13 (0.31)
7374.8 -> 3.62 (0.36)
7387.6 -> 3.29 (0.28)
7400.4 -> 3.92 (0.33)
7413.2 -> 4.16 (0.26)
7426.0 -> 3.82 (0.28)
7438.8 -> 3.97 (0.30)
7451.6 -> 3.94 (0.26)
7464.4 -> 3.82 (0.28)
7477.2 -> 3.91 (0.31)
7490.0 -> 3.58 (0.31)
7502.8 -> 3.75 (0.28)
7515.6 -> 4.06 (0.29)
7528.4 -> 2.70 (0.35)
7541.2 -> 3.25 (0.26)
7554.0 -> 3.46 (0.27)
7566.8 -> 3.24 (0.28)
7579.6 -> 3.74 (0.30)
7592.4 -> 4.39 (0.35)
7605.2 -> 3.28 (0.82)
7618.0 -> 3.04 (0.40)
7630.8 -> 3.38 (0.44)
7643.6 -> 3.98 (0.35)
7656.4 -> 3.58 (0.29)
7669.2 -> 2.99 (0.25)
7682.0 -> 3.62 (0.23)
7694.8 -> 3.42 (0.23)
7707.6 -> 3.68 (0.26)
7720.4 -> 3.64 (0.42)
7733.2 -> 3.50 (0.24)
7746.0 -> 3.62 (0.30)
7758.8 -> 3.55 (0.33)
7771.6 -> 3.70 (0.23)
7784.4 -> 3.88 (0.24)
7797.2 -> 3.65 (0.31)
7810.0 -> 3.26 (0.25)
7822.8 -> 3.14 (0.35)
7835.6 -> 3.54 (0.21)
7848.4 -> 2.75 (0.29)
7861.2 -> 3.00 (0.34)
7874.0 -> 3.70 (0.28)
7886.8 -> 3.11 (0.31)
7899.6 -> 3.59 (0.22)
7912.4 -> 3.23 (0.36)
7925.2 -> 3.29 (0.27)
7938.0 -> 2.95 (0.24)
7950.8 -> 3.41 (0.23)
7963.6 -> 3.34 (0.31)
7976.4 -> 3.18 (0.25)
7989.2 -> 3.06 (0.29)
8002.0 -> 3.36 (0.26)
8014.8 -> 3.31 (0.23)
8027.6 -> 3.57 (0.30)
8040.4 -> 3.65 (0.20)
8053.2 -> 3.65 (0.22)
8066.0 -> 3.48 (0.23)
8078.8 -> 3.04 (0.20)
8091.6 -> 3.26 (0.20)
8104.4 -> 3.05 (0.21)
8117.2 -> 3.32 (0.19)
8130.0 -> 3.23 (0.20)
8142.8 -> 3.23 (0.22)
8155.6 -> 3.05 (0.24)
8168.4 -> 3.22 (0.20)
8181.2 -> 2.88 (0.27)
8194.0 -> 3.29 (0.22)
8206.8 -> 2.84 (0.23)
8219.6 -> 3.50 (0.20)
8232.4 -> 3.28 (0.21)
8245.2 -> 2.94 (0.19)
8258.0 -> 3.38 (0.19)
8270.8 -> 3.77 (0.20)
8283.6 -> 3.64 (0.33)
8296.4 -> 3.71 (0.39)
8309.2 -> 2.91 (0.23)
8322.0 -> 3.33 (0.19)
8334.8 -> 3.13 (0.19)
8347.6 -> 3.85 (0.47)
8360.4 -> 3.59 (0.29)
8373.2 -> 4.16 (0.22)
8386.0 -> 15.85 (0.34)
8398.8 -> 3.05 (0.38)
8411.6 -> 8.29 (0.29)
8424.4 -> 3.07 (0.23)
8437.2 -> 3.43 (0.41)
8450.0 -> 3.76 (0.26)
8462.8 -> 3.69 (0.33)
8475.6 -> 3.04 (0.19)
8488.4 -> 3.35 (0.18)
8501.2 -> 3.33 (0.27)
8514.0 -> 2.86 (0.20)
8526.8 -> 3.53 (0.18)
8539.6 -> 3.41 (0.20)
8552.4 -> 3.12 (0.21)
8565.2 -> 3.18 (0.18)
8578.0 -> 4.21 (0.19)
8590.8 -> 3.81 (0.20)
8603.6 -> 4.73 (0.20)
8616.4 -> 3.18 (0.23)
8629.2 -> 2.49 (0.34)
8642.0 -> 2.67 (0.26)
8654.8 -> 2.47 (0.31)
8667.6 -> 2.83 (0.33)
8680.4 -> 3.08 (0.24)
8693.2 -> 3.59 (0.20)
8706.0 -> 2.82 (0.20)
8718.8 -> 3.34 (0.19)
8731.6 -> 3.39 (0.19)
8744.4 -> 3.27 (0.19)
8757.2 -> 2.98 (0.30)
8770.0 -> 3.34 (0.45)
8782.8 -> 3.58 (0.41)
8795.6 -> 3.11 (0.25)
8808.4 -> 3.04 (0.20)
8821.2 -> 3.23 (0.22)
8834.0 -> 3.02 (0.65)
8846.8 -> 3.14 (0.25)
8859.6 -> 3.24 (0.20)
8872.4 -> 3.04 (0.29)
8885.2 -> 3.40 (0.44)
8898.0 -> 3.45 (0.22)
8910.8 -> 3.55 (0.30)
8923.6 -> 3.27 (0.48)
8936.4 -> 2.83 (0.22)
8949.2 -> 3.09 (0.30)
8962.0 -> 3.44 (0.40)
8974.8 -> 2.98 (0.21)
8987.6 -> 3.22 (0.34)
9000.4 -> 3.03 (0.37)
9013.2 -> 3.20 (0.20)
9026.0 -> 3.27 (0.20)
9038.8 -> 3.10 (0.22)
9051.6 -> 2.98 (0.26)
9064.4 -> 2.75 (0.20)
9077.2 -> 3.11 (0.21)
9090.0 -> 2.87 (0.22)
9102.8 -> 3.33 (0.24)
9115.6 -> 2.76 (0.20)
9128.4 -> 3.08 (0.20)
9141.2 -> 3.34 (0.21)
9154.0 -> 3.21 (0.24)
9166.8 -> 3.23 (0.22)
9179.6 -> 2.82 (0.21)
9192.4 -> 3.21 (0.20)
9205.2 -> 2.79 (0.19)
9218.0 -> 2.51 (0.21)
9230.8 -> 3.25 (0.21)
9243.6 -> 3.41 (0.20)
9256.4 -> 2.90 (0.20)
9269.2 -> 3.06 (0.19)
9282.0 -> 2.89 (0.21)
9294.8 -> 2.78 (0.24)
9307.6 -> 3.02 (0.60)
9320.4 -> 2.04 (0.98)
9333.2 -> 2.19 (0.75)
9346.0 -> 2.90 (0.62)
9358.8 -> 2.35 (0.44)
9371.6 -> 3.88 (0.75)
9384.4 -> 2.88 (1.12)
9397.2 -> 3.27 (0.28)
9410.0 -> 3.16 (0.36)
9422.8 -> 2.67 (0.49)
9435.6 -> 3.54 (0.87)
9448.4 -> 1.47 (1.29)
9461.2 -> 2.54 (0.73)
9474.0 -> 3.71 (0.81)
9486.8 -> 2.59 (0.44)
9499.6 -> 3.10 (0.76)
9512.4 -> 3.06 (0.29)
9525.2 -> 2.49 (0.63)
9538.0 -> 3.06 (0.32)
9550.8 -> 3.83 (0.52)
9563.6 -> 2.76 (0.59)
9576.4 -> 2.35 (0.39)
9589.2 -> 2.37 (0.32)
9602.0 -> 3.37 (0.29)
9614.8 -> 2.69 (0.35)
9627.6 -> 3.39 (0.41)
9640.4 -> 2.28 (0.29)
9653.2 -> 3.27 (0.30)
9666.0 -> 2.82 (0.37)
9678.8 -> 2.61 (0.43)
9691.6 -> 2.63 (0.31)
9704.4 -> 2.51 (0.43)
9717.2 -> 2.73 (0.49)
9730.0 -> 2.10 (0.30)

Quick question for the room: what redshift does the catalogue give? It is 0.278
